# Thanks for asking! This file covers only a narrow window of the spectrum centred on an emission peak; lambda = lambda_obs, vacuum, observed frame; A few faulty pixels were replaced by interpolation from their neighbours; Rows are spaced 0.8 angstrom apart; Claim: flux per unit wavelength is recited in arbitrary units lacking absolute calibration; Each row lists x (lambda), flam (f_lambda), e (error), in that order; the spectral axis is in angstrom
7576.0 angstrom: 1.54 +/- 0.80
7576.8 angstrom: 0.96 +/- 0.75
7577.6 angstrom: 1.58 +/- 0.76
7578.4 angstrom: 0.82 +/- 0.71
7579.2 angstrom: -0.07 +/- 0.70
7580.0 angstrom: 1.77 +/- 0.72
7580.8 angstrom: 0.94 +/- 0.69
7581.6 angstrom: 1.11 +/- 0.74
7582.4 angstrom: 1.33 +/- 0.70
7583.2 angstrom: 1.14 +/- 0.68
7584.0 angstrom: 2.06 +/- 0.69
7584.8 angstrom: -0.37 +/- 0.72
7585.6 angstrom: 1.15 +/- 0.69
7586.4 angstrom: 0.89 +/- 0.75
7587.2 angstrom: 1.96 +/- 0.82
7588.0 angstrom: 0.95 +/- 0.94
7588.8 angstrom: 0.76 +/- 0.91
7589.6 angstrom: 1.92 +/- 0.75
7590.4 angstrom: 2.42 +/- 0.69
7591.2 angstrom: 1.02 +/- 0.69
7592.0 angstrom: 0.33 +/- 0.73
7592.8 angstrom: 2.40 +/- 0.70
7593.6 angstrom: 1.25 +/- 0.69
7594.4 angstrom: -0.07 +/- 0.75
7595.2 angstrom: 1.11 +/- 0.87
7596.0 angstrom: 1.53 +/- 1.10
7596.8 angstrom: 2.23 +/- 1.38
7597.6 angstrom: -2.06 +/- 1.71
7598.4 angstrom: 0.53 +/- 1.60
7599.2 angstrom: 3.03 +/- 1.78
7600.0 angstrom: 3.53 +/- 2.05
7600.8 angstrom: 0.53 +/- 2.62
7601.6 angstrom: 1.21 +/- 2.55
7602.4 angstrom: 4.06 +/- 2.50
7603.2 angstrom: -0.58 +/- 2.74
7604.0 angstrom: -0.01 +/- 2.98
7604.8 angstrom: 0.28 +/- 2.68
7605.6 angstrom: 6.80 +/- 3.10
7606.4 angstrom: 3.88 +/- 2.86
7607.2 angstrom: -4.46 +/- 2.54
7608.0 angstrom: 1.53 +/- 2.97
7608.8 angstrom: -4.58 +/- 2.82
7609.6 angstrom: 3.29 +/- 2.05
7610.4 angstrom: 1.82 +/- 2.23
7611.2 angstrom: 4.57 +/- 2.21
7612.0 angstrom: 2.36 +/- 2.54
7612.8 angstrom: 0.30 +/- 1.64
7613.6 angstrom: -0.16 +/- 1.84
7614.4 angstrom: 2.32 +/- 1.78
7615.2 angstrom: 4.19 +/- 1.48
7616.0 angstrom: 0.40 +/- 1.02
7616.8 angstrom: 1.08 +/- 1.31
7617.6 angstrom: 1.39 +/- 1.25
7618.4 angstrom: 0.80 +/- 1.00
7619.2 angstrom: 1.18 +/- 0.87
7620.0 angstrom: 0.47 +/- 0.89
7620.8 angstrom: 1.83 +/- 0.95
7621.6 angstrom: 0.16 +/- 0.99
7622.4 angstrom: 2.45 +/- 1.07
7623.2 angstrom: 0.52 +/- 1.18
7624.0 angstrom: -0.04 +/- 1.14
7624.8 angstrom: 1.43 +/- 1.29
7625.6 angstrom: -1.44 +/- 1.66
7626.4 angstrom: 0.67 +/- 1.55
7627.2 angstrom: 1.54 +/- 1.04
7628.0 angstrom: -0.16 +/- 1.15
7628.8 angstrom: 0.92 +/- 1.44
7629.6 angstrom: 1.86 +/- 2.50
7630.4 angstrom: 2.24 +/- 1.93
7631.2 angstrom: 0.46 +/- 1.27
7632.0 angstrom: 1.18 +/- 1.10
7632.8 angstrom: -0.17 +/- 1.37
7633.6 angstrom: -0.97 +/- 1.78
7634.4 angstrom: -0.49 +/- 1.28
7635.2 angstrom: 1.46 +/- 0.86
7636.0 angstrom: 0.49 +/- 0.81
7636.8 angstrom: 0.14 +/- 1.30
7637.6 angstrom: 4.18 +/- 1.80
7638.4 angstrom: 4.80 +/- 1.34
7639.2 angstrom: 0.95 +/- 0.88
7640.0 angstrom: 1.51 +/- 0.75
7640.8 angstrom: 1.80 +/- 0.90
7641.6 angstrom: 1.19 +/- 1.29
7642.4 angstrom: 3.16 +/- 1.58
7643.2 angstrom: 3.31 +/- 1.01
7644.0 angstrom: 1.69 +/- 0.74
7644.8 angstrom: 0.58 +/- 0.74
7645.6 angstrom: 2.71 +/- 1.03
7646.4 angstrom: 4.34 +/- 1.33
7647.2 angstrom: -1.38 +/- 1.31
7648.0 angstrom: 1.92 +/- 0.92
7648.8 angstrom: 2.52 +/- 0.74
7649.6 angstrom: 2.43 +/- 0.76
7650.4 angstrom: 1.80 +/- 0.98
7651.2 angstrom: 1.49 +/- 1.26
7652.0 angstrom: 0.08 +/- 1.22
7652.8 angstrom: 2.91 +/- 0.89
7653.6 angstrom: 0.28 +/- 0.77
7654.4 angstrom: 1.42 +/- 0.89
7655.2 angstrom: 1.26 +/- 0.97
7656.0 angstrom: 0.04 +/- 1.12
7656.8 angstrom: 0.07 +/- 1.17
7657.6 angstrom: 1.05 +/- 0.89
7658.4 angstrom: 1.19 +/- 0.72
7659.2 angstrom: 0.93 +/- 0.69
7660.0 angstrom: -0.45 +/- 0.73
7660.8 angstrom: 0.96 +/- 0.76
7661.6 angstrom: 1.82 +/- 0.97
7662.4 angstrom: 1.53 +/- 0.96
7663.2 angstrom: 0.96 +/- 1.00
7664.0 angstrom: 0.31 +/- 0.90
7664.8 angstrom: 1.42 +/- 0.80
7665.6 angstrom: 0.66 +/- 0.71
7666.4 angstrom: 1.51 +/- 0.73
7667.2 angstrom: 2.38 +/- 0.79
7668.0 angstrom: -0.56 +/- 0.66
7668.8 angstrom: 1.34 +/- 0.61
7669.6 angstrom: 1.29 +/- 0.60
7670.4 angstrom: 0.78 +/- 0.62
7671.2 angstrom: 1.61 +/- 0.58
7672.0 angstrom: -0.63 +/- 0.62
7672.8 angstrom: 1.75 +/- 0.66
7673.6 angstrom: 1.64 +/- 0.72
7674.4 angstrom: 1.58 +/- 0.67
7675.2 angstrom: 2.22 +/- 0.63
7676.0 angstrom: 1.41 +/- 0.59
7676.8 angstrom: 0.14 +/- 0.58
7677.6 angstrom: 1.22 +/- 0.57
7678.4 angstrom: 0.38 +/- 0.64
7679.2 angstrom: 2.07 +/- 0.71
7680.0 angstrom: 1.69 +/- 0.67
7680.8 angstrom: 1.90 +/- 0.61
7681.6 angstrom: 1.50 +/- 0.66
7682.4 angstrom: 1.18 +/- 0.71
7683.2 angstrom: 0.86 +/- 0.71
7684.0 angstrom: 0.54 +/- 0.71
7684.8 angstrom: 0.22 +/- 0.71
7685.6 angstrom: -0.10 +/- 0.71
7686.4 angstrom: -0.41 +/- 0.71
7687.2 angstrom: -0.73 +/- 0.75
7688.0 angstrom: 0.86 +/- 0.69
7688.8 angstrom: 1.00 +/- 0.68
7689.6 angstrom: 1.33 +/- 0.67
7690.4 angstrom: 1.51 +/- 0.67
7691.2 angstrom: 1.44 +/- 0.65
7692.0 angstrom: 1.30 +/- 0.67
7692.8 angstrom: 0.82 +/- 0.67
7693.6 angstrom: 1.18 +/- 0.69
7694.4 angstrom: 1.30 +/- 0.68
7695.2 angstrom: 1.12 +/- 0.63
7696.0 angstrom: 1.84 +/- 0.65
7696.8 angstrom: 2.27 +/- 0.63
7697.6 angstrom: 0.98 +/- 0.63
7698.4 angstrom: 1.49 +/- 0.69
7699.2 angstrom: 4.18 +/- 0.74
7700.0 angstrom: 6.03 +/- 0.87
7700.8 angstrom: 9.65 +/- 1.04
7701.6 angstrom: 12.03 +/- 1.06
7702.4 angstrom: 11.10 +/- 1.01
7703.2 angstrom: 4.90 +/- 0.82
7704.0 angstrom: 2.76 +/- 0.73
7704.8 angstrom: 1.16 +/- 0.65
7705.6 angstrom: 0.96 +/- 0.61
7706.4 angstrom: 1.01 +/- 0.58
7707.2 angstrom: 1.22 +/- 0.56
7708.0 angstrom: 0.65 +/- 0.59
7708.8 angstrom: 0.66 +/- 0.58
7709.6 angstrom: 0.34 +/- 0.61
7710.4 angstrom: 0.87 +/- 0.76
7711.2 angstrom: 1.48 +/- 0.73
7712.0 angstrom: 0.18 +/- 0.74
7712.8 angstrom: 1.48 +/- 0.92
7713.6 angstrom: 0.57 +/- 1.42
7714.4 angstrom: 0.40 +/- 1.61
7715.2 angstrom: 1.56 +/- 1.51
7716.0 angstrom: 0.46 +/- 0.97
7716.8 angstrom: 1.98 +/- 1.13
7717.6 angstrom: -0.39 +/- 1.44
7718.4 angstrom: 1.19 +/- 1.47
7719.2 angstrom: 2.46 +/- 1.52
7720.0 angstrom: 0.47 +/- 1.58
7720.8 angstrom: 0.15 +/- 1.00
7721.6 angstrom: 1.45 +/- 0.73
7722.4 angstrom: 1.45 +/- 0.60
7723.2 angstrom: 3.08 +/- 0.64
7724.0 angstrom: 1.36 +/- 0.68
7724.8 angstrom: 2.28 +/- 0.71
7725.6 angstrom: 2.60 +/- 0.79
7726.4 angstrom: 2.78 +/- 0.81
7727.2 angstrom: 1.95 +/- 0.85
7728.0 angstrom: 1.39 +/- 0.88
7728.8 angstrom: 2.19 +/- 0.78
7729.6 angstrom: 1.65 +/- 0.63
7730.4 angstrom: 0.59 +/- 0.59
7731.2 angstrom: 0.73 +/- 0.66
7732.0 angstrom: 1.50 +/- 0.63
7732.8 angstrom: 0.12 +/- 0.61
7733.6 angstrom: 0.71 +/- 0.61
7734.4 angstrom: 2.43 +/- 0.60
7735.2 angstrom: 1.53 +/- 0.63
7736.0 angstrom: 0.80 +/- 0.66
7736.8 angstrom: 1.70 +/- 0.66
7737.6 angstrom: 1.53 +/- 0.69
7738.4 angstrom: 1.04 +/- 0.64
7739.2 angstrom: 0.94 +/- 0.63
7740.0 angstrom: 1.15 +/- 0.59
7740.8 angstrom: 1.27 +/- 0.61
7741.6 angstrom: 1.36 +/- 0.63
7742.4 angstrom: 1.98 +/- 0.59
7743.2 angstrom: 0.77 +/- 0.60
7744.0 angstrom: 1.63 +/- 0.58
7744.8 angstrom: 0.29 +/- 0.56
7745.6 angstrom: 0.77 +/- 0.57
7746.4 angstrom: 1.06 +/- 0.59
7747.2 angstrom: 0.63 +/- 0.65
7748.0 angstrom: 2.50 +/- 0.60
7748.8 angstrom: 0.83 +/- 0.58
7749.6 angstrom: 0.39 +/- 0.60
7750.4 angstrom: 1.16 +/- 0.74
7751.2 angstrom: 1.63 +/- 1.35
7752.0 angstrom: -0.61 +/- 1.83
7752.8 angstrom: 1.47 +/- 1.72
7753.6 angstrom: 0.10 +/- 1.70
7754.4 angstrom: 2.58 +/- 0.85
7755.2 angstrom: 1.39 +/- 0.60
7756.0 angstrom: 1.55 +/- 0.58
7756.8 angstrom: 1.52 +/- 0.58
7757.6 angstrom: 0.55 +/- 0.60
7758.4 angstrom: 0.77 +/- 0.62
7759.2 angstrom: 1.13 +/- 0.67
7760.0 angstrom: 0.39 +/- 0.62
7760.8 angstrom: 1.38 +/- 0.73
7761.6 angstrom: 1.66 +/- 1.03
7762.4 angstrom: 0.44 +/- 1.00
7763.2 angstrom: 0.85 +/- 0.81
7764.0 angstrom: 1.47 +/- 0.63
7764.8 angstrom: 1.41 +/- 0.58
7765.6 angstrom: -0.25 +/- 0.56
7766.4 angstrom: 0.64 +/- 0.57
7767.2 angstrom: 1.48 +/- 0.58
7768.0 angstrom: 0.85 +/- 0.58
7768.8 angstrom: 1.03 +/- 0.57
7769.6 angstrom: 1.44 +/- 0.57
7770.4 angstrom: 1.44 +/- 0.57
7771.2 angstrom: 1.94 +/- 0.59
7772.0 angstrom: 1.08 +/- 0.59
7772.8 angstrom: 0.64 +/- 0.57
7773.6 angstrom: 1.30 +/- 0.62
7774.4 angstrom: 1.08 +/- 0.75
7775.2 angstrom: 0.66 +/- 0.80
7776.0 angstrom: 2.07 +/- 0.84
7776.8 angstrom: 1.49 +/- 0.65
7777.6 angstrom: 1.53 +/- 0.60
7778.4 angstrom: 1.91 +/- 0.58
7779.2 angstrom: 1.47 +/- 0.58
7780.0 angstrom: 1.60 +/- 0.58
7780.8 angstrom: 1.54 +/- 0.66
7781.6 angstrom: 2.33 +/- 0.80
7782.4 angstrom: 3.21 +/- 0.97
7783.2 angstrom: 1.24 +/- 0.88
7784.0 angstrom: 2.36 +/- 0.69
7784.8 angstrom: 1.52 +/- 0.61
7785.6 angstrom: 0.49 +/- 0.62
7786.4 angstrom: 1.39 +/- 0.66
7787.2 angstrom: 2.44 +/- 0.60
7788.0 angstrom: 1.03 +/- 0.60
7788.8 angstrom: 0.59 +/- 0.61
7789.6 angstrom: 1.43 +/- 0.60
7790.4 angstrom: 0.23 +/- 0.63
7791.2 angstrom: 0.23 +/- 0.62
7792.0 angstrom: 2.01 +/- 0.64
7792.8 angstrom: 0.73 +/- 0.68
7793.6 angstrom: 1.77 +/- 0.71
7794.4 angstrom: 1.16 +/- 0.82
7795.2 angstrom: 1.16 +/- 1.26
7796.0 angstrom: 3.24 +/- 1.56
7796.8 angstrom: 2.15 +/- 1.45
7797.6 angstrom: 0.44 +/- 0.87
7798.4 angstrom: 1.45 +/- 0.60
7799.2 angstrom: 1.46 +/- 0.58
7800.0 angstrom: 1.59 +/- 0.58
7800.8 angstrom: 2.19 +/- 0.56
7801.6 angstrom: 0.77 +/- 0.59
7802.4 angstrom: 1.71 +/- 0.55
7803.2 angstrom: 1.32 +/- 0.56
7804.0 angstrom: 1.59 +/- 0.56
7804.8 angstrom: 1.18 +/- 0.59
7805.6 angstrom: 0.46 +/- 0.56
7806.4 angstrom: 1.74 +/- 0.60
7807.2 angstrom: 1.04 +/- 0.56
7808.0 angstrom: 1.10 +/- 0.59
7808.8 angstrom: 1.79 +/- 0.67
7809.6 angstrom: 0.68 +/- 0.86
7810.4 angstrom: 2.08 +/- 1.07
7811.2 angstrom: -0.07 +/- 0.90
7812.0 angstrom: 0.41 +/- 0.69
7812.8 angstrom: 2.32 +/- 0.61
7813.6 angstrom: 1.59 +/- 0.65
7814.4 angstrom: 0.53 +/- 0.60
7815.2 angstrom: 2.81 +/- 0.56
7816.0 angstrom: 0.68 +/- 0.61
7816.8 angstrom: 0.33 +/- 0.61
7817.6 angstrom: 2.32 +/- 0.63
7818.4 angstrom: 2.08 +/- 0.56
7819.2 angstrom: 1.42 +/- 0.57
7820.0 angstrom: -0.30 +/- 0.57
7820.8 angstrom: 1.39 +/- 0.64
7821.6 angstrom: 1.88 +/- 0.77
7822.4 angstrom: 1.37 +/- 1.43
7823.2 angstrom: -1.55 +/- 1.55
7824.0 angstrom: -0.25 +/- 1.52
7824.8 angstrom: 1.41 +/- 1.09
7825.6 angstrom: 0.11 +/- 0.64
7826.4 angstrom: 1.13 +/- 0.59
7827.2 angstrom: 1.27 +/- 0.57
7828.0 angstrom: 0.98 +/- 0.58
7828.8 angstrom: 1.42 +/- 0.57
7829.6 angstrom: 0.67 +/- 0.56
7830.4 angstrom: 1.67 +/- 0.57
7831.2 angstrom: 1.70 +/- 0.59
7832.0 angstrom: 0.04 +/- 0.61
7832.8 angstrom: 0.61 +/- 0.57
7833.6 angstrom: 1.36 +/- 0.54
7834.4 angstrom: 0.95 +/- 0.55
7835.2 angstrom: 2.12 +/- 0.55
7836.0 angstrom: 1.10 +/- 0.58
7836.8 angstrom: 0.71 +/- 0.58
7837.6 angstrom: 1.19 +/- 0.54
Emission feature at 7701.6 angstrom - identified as H-alpha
